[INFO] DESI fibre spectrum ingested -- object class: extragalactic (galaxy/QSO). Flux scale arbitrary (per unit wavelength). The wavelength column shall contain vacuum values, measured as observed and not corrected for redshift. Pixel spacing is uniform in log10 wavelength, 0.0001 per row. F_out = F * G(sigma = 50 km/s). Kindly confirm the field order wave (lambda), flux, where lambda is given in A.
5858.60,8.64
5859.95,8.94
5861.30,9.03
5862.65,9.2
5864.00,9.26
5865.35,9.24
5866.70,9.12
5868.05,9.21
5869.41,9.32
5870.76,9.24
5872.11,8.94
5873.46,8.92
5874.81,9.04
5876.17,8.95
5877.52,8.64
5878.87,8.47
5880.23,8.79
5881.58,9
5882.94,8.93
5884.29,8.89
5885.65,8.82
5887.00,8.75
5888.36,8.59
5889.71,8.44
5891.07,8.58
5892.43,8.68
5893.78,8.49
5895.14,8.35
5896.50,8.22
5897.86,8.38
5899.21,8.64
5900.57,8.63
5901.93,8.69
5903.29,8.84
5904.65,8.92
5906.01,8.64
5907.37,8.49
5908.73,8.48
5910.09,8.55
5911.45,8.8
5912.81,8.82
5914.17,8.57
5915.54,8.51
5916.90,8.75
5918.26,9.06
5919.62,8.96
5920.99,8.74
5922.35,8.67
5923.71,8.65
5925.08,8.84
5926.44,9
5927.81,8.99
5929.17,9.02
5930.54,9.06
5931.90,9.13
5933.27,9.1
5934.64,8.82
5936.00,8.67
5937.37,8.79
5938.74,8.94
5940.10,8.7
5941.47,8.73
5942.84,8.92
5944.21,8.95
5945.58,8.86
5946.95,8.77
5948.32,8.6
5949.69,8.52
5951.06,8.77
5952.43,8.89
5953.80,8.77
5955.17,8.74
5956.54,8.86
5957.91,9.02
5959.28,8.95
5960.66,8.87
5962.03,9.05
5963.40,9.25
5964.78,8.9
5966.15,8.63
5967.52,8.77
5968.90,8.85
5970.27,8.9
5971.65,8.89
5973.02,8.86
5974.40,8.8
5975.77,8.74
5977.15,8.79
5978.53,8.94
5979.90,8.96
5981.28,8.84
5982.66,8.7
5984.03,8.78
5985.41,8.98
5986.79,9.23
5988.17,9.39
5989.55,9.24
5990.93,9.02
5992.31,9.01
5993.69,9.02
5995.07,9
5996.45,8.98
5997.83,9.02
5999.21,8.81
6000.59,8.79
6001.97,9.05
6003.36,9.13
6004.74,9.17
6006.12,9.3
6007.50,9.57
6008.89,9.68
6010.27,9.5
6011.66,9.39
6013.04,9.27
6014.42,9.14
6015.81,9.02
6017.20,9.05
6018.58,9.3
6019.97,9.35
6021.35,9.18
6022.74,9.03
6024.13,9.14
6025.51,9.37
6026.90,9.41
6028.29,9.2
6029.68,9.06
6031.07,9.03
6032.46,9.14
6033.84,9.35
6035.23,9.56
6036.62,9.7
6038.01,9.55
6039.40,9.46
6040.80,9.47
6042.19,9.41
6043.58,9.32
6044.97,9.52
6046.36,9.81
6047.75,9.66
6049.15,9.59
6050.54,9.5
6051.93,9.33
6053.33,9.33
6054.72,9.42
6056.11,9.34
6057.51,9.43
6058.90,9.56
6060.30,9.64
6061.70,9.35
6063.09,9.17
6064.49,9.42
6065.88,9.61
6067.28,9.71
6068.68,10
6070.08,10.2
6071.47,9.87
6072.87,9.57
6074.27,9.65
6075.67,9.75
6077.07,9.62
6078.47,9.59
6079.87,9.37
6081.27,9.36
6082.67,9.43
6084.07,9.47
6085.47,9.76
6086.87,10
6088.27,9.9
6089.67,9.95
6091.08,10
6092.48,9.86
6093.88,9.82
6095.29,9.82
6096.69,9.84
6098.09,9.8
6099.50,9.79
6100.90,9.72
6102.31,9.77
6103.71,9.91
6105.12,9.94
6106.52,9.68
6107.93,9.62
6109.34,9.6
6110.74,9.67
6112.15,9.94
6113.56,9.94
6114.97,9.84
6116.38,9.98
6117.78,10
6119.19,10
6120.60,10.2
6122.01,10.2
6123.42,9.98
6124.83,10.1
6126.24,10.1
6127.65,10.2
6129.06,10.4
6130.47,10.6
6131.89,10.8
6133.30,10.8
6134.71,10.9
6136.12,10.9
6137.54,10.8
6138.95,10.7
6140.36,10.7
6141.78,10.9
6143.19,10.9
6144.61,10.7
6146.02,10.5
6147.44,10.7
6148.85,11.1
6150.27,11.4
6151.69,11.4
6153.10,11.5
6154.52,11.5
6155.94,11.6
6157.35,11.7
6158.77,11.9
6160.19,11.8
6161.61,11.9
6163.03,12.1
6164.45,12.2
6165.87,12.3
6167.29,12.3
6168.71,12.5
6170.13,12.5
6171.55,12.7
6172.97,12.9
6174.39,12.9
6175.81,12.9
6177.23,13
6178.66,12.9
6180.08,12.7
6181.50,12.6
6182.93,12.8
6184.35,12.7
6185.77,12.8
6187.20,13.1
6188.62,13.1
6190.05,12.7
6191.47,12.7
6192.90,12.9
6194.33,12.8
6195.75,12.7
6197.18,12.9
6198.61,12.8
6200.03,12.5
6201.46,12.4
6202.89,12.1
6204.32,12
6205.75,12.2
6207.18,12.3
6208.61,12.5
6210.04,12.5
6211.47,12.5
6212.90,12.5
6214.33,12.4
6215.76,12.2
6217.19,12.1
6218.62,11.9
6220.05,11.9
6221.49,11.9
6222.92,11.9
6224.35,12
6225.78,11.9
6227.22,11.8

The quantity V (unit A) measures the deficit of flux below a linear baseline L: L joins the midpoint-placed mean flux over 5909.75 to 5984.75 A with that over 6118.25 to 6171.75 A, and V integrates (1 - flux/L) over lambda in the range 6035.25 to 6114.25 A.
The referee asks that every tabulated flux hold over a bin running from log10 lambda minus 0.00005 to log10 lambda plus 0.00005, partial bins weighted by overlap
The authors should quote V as 5.0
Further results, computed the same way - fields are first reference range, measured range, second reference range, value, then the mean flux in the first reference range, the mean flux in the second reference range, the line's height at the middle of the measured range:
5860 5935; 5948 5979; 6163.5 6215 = 2.7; 8.82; 12.6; 9.68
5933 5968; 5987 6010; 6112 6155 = 0.4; 8.84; 10.6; 9.29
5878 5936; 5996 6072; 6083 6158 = 2.4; 8.73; 10.3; 9.67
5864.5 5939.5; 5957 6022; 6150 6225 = 5.6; 8.8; 12.4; 9.89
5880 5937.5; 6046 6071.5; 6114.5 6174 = 1.7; 8.74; 11.1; 10.3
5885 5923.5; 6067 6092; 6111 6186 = 2.0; 8.65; 11.3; 10.6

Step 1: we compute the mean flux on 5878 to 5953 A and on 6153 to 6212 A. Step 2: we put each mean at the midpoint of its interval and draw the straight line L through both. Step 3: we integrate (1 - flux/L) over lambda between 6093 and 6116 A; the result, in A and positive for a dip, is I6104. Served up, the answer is 3.2 A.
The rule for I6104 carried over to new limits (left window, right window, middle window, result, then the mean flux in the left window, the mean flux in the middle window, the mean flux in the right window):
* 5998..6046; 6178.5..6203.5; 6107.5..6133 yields 2.7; 9.28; 10.1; 12.7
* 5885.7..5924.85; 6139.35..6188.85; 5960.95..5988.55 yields 1.9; 8.64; 8.91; 12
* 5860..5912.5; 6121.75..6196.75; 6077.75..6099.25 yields 2.4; 8.8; 9.73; 11.7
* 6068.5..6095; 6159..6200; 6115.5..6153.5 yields 2.4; 9.74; 10.6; 12.6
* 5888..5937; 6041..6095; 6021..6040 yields 0.2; 8.72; 9.3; 9.61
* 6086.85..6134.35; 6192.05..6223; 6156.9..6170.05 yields -0.9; 10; 12.1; 12.4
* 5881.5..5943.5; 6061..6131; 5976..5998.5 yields 0.5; 8.74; 8.99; 9.82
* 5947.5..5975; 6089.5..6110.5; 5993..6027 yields 0.0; 8.84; 9.18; 9.8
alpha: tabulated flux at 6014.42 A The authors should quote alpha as 9.14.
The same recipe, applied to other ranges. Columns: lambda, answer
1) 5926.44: 9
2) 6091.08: 10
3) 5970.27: 8.9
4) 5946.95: 8.77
